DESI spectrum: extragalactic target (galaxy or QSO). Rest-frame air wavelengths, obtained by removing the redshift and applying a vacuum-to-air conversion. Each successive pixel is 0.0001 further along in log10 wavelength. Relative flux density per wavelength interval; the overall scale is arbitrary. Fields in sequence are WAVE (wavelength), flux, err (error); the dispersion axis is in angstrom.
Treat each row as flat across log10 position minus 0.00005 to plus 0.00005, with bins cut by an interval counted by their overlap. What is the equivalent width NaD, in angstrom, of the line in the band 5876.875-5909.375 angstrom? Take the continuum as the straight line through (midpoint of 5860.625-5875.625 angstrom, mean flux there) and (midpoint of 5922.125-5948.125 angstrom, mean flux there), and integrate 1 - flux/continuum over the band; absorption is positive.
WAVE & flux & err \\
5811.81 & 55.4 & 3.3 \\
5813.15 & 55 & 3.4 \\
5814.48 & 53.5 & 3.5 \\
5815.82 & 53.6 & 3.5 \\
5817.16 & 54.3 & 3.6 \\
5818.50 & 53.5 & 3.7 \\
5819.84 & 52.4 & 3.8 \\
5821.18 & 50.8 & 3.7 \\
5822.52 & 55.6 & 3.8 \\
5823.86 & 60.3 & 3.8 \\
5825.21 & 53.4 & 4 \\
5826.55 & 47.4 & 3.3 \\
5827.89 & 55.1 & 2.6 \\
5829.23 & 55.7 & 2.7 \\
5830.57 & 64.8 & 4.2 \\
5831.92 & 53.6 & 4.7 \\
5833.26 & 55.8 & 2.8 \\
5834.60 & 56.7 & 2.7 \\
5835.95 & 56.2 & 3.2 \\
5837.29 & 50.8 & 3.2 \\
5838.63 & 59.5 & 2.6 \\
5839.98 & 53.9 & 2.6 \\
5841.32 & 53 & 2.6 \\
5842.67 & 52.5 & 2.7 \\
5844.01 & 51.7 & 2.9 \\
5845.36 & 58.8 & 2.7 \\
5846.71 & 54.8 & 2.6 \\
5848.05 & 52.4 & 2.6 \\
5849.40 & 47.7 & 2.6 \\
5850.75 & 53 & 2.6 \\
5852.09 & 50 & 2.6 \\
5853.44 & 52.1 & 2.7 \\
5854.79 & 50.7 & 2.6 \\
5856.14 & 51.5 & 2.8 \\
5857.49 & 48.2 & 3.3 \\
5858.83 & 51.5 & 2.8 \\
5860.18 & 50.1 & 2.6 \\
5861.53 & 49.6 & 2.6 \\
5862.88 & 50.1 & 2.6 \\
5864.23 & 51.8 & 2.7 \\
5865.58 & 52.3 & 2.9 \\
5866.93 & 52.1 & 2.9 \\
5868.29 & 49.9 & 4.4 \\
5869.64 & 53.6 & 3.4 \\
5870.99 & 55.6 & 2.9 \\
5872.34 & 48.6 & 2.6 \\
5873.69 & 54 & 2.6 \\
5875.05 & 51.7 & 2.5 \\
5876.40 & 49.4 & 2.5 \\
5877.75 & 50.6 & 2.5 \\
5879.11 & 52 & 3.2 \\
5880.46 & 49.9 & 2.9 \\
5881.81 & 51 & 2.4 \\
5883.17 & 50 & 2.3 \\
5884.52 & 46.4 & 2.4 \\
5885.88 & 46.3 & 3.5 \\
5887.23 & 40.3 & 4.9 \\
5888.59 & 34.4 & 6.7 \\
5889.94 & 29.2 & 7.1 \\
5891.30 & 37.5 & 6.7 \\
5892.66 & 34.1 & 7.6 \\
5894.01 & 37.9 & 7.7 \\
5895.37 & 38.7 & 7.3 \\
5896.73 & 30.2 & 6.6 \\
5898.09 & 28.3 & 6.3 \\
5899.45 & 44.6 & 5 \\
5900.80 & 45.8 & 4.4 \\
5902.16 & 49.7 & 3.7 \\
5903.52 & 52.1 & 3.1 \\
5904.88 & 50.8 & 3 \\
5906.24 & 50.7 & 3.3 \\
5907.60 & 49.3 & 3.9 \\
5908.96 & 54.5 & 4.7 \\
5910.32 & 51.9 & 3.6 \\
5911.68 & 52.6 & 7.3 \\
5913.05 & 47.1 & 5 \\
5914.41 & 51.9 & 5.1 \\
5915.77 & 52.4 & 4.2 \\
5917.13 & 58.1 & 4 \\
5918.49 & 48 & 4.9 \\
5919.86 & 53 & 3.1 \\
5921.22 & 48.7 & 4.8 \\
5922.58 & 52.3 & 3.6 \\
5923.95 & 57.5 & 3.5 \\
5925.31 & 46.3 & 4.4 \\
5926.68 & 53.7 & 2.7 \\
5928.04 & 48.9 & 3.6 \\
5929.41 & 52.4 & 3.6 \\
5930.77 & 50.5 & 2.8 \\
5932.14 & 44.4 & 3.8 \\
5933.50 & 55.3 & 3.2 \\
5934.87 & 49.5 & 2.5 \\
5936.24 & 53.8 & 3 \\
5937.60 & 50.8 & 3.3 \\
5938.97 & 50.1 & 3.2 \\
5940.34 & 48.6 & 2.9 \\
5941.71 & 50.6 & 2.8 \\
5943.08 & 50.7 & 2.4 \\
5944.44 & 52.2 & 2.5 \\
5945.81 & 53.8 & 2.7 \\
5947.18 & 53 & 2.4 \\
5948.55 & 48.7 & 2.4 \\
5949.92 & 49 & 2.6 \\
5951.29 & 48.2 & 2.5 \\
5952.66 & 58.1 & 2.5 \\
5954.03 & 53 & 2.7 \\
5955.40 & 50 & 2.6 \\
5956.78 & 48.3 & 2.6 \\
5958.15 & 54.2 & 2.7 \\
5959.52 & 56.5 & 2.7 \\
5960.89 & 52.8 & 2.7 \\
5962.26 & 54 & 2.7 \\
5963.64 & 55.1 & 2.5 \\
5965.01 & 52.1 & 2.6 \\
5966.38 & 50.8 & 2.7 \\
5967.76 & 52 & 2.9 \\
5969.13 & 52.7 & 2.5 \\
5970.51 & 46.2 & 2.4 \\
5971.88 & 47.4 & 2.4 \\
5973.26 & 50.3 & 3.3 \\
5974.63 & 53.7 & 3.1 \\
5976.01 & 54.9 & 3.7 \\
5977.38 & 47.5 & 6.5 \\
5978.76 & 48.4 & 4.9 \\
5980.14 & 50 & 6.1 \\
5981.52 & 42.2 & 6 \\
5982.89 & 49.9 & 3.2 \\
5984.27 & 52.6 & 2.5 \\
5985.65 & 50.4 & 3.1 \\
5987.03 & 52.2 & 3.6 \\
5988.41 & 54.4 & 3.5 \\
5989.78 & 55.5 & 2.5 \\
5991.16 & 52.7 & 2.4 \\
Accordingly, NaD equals 4.83 angstrom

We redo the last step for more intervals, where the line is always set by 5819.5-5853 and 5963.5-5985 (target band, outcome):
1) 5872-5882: 0.4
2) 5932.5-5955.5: -0.1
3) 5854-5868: 0.7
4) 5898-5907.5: 0.9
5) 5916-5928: -0.1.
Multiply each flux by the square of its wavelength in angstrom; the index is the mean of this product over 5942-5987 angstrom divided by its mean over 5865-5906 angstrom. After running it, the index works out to 1.2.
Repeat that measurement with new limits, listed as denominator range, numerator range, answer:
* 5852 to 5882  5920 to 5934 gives 1.02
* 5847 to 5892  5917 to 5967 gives 1.08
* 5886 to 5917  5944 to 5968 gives 1.21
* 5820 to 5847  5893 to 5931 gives 0.90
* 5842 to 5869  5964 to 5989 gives 1.02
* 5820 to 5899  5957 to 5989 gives 1.07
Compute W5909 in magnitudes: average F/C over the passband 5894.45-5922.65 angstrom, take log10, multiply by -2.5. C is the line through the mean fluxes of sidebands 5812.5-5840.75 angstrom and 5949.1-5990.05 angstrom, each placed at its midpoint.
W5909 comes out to 0.11 mag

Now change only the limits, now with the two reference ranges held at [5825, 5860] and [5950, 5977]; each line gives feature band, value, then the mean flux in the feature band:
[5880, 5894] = 0.261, 41.6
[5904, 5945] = 0.026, 51.2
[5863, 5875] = 0.022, 52.1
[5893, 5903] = 0.319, 39.4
